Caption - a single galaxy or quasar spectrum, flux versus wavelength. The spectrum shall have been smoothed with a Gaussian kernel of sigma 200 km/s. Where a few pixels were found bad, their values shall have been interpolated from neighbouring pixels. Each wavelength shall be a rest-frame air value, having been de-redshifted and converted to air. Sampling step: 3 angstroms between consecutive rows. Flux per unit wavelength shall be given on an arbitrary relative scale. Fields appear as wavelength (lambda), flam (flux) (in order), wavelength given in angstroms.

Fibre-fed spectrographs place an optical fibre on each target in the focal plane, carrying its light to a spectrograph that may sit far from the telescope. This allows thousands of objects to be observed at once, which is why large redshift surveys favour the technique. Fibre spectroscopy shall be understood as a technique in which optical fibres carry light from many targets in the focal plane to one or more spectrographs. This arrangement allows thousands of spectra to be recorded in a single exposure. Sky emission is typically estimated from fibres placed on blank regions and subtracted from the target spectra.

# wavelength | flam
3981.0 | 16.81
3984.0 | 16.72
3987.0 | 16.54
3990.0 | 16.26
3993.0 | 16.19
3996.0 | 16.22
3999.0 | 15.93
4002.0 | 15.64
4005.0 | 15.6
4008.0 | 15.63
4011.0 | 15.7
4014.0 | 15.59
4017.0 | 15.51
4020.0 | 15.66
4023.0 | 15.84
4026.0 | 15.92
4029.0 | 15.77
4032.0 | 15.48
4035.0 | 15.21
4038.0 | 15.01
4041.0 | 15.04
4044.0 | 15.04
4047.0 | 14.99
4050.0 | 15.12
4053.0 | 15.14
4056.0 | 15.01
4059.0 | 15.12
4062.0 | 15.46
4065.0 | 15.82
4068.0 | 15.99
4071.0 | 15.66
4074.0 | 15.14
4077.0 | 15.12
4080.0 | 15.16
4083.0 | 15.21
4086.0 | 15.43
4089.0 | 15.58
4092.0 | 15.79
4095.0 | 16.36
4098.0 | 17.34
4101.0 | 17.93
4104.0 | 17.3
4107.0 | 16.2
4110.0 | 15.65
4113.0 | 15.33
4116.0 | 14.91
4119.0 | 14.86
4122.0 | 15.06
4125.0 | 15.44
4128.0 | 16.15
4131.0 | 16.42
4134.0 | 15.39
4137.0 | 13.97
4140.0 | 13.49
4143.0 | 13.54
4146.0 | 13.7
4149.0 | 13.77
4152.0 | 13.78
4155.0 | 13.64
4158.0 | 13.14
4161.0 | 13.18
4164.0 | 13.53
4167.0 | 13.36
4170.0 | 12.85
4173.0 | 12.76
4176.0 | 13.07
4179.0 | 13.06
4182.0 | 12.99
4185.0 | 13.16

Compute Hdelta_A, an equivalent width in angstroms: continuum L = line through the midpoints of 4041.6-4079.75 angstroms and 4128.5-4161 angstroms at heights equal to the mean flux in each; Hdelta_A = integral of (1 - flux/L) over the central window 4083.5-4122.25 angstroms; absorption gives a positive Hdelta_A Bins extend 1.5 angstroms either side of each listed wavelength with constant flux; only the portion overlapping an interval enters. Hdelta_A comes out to -3.4 angstroms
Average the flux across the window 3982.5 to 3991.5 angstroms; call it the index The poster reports 16.5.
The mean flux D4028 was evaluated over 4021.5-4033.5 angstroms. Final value 15.8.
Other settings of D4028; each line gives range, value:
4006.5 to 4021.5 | 15.6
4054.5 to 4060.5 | 15.1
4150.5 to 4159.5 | 13.5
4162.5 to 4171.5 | 13.2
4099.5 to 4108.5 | 17.1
